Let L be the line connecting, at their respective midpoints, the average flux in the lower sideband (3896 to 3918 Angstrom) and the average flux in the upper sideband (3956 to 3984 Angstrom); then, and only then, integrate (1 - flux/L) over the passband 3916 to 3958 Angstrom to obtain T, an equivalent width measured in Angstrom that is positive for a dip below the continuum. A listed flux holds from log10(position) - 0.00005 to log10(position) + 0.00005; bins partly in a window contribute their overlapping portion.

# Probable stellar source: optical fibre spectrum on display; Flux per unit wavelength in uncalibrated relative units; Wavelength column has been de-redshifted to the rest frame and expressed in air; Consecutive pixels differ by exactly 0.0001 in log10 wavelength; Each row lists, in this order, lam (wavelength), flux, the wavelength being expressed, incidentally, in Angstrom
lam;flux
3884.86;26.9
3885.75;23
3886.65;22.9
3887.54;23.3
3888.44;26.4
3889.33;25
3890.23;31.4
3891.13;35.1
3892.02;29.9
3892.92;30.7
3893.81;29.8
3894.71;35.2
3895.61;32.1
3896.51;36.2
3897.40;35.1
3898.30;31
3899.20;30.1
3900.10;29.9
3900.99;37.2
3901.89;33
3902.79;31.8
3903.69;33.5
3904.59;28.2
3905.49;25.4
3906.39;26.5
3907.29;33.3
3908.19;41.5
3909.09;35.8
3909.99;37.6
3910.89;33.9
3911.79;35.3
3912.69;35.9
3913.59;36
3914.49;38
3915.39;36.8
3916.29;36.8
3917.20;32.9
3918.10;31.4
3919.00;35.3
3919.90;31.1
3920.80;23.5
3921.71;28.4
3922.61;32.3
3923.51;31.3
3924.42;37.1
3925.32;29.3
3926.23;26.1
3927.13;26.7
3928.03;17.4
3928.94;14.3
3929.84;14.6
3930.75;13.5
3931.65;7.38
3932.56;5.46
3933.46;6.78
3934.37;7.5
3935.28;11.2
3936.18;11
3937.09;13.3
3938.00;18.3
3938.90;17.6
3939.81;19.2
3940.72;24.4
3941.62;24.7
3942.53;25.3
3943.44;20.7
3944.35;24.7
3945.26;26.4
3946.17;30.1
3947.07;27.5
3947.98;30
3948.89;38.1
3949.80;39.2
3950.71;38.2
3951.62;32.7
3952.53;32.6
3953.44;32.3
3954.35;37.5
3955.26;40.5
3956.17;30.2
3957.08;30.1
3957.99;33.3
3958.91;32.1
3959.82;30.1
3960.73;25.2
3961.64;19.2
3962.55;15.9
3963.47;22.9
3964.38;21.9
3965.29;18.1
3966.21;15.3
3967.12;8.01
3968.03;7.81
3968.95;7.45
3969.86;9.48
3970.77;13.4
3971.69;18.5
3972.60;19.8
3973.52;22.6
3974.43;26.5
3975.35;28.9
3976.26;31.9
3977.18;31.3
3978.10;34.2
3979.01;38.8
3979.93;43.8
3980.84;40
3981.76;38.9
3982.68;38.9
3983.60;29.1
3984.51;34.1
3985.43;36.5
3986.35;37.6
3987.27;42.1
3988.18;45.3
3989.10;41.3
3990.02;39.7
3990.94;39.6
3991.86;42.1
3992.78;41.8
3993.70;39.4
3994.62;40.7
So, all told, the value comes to 5.8 Angstrom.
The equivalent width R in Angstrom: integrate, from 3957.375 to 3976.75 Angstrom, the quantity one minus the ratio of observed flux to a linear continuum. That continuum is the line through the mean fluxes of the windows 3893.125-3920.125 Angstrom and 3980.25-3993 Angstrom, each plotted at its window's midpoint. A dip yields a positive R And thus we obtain 8.84 Angstrom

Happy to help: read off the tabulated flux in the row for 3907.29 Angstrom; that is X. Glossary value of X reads 33.3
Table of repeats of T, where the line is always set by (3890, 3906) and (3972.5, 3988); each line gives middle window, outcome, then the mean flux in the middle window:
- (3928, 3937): 6.1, 10.7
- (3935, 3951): 4.3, 24.5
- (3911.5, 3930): 1.4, 30.2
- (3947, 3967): 2.8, 28.9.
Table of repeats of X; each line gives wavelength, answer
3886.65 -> 22.9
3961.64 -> 19.2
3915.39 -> 36.8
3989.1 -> 41.3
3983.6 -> 29.1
